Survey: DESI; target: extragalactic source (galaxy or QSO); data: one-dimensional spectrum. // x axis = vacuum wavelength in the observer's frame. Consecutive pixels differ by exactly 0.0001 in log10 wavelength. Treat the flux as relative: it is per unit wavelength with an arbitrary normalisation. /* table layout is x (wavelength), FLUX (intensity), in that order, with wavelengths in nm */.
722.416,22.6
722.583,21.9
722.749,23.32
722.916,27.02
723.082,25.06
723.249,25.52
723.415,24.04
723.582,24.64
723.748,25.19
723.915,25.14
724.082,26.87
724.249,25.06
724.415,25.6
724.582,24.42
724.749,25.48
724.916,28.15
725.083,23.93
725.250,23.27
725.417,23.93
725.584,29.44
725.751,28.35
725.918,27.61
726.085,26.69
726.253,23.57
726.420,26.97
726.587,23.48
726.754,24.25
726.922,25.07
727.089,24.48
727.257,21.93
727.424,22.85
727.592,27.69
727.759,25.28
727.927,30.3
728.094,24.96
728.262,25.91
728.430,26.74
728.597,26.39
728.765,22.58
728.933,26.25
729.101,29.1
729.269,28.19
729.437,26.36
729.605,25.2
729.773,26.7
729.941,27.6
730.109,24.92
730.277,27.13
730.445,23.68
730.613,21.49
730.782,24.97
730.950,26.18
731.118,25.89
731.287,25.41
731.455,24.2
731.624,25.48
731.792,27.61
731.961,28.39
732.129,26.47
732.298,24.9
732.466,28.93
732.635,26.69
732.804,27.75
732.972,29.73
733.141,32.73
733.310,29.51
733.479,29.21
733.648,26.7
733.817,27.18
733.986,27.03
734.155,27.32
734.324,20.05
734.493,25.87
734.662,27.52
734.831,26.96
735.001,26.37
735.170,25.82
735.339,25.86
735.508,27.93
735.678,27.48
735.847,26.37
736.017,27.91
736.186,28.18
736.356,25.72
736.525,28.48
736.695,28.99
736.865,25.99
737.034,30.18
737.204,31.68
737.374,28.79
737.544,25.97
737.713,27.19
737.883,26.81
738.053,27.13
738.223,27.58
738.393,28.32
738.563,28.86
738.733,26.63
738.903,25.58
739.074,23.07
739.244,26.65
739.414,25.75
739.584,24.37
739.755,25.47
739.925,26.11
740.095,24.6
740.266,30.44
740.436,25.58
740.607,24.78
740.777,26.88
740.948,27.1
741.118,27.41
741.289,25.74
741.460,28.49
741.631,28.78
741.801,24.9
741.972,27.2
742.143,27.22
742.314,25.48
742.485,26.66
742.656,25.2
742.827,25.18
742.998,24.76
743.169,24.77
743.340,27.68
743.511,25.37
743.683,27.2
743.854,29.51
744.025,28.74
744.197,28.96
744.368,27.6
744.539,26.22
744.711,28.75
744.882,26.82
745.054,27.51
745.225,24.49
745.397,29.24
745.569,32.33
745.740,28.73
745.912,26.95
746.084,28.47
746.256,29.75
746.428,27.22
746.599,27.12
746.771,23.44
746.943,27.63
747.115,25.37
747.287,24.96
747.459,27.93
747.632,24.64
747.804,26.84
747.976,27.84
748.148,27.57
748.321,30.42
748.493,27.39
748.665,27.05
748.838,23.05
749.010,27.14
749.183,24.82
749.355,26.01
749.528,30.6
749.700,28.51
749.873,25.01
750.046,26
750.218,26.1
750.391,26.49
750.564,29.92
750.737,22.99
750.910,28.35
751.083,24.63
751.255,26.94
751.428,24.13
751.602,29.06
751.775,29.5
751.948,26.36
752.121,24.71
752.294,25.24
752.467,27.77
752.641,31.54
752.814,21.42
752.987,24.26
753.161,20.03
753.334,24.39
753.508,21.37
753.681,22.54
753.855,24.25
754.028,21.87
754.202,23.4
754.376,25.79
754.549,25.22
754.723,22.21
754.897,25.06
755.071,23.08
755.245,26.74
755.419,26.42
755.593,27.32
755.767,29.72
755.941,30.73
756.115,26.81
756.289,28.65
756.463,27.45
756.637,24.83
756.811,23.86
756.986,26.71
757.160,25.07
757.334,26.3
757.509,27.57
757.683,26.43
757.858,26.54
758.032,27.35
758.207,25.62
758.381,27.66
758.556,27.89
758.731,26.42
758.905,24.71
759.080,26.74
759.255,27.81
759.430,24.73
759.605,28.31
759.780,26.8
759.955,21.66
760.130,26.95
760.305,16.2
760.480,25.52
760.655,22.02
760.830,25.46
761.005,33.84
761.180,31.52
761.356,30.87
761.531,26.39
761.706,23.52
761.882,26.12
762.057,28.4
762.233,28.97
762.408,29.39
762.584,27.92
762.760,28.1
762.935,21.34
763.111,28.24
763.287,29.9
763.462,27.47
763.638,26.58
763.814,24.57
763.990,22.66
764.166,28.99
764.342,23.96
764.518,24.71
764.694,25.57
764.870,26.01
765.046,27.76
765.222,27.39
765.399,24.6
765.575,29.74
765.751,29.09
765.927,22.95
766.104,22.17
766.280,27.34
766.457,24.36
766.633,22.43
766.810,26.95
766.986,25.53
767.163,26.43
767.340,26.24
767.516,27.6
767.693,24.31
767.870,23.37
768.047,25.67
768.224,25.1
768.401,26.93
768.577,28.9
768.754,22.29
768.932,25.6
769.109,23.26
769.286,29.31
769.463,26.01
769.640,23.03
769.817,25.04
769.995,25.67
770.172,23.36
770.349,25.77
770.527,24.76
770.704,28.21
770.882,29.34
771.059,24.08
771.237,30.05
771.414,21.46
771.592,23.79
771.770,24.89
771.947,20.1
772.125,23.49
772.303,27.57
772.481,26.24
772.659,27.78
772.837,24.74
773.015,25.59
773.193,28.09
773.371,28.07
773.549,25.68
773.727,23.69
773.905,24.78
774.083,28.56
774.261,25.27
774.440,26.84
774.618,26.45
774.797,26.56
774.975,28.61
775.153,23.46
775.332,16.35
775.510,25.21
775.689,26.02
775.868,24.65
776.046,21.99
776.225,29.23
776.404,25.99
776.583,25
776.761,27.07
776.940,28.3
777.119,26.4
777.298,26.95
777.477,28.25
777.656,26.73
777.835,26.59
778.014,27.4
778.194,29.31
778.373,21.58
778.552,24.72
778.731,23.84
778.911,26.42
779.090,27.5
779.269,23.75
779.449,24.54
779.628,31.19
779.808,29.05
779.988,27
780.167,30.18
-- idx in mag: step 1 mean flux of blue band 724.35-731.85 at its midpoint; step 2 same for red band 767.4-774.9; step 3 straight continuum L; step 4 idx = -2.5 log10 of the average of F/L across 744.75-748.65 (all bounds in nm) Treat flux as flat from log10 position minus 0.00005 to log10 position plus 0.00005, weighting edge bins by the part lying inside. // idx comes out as -0.071 mag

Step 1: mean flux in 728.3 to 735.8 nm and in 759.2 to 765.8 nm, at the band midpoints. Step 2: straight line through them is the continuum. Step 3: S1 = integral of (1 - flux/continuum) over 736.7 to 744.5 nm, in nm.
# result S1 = -0.095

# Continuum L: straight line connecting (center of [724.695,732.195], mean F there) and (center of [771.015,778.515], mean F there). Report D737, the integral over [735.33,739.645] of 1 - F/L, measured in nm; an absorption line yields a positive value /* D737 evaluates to -0.25 nm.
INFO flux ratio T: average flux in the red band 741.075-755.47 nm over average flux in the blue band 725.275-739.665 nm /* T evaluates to 0.99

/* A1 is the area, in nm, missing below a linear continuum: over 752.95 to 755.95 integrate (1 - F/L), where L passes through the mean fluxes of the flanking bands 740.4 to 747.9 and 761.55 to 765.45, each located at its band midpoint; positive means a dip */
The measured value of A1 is 0.24 nm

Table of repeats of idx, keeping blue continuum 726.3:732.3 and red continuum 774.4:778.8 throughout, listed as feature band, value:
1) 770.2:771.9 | 0.01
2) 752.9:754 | 0.13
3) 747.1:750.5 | -0.04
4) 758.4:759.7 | -0.04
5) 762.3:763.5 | -0.07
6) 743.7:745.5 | -0.09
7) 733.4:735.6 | -0.03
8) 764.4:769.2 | 0.00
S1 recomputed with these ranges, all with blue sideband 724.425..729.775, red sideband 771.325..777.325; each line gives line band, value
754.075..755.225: 0.06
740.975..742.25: -0.07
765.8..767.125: 0.04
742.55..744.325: -0.08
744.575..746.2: -0.16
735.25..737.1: -0.13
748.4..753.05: -0.16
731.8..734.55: -0.18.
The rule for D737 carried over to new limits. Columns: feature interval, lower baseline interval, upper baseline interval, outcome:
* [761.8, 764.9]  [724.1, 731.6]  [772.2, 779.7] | -0.085 nm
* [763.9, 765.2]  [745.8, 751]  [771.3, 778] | 0.017 nm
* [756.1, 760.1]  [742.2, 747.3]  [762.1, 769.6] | 0.017 nm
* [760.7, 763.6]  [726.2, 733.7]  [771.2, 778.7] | -0.228 nm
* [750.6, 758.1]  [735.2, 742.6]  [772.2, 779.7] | 0.241 nm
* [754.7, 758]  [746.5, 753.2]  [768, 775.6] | -0.044 nm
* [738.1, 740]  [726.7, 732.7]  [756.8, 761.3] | -0.020 nm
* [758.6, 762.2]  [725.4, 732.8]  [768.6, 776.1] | -0.108 nm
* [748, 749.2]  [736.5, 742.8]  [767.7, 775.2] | -0.018 nm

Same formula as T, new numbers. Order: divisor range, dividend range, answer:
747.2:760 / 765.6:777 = 0.98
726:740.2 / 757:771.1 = 0.99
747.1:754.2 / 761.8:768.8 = 1.01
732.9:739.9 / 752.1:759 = 0.94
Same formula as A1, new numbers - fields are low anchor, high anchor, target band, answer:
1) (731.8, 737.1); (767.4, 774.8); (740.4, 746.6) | -0.06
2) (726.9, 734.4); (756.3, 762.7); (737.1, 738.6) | -0.10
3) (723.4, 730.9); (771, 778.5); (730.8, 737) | -0.34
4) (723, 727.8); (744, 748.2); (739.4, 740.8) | 0.04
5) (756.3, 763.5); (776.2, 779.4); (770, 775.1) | 0.11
